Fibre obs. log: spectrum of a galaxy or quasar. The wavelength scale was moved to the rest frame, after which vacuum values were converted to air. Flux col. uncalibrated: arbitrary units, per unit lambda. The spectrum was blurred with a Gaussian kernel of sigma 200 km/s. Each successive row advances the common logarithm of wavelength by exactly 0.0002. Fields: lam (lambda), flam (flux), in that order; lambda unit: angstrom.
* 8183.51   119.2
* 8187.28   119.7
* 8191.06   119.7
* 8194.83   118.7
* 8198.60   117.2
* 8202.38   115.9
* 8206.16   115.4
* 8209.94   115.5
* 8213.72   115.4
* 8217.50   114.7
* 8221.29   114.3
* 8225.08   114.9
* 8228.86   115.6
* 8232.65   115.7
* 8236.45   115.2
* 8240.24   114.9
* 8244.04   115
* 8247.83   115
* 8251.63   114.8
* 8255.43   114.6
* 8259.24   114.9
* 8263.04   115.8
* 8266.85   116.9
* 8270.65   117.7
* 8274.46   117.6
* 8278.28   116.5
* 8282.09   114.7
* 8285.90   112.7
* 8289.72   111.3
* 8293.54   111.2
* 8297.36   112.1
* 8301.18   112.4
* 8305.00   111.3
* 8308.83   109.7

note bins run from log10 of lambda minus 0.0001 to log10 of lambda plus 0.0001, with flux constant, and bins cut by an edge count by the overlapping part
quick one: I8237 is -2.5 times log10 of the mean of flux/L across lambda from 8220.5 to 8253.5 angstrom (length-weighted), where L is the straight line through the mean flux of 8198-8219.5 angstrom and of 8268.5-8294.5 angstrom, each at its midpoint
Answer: 0.001 mag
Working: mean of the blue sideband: 116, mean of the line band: 115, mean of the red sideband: 115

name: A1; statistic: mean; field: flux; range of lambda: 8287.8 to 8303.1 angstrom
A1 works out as 112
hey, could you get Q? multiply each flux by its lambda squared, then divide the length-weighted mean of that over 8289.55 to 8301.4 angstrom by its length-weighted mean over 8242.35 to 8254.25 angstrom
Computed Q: 1.0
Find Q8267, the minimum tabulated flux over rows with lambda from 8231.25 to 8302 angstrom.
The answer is 111.2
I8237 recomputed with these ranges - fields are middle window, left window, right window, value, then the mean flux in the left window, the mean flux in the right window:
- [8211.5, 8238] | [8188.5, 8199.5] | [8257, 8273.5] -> 0.024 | 119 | 116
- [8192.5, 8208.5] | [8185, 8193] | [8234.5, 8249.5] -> 0.016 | 120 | 115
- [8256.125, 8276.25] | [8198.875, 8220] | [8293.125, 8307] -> -0.031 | 115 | 112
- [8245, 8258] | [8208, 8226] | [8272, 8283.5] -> 0.009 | 115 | 116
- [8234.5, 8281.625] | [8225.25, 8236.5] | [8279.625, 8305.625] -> -0.015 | 115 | 112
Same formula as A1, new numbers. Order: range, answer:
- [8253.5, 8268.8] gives 116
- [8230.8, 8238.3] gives 115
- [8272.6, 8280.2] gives 117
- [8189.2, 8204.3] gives 118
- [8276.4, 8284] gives 116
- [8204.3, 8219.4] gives 115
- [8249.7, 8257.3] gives 115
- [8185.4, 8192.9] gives 120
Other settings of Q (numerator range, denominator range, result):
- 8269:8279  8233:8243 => 1.03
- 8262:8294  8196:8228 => 1.01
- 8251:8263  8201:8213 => 1.01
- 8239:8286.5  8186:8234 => 1.01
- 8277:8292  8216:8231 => 1.00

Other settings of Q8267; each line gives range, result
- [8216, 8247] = 114.3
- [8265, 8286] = 112.7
